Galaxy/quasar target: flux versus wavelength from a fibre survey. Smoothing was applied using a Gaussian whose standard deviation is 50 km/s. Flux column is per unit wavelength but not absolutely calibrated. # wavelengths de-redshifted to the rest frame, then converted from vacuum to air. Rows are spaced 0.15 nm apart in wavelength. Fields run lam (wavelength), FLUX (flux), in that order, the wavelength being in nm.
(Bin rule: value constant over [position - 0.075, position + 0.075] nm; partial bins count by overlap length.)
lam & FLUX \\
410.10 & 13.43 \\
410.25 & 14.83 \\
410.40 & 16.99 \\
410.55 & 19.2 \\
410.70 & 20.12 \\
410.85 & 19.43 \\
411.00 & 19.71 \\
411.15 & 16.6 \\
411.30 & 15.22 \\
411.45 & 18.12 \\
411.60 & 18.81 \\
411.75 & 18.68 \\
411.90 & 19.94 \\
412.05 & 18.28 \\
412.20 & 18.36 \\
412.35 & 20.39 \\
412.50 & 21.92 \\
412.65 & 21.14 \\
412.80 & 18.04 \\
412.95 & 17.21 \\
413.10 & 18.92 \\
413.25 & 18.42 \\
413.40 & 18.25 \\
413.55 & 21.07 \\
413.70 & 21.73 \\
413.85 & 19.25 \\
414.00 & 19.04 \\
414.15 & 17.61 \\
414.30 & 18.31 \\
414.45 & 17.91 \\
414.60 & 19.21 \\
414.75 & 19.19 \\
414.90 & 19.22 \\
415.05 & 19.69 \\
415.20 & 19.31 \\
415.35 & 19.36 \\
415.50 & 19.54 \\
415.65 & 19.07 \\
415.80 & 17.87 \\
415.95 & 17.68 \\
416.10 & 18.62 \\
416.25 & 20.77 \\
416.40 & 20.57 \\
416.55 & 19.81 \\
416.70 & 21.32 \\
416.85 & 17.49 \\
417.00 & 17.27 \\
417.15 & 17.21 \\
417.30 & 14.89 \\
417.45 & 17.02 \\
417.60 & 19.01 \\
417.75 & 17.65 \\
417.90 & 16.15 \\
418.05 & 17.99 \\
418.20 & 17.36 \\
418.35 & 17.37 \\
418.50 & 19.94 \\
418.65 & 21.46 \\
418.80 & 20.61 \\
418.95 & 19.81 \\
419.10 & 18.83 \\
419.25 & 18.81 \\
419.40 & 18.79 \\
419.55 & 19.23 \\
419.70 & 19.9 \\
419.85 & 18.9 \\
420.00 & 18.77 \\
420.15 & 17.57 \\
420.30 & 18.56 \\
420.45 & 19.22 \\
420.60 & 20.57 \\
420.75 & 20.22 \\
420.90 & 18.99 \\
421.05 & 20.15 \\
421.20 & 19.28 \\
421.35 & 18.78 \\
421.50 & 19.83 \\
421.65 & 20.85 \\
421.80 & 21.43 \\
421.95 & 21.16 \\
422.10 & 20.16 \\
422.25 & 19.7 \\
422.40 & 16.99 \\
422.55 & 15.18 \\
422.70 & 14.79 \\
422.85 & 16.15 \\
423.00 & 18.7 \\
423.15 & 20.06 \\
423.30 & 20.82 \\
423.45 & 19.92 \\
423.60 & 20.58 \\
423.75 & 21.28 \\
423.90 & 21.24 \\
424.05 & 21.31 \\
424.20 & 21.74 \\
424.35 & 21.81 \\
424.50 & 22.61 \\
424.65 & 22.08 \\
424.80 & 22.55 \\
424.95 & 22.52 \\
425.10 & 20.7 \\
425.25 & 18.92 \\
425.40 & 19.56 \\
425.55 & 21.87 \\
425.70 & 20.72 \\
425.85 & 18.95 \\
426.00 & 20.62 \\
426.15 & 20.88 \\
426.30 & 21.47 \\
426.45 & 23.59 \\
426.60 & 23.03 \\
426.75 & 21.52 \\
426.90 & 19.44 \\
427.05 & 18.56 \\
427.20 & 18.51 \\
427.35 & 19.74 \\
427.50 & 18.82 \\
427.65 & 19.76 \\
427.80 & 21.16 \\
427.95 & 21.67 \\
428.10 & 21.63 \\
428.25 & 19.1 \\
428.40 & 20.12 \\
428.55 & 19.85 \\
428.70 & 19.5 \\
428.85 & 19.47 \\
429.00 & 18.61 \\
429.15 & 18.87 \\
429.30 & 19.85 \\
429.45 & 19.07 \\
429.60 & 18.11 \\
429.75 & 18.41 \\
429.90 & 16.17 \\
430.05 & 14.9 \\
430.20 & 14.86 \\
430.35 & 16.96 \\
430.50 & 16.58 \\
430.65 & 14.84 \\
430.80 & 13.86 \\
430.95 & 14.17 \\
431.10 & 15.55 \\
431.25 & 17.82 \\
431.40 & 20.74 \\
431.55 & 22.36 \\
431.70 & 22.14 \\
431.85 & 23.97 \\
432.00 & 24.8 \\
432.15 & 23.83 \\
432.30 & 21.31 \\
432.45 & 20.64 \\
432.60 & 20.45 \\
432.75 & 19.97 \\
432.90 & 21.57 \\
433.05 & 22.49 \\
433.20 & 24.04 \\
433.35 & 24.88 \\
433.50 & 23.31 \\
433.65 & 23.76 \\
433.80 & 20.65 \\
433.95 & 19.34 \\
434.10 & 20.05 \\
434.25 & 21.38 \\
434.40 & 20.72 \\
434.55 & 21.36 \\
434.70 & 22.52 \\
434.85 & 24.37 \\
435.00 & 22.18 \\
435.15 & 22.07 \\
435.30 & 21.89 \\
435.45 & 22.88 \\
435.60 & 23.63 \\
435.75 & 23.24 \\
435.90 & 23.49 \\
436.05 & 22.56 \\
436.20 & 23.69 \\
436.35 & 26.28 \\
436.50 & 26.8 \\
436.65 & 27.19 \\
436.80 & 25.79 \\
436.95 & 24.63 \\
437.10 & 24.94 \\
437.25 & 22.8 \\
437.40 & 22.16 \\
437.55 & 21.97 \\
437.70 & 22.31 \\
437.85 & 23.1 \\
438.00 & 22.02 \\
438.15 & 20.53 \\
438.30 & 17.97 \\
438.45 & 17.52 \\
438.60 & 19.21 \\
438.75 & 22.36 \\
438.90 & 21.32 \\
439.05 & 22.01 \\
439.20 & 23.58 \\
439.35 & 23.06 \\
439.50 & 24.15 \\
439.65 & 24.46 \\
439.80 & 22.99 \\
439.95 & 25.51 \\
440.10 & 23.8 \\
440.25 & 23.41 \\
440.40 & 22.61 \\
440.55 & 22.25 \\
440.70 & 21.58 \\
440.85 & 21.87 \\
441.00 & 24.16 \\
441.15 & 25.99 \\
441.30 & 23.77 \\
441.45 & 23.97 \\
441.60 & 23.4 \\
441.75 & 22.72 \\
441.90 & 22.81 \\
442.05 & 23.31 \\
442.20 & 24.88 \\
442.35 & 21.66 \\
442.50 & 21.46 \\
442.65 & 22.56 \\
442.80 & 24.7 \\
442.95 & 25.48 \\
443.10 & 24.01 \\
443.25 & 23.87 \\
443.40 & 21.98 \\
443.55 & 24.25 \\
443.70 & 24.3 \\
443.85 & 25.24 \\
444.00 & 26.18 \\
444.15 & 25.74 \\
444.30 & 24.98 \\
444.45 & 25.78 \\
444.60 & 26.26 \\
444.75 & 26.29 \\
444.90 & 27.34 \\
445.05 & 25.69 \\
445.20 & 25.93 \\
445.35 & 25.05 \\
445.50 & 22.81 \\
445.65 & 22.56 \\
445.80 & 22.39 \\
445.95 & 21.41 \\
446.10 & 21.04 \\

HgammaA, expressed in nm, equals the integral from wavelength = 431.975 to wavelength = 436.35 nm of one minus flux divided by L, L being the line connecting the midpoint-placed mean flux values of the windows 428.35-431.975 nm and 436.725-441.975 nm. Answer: -0.461 nm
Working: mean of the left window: 18.3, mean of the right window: 22.8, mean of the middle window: 22.4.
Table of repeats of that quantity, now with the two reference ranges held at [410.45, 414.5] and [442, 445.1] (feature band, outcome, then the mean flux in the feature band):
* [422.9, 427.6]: 0.11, 20.7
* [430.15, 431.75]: 0.36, 17.2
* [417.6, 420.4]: 0.19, 18.8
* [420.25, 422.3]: 0.06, 19.9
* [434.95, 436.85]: -0.06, 24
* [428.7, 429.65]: 0.13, 19.1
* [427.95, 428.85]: 0.07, 20.1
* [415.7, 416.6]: 0.02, 19.2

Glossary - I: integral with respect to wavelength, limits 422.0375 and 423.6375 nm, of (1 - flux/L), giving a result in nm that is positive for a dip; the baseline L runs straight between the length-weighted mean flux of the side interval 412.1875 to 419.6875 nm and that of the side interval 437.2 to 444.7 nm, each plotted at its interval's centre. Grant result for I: 0.14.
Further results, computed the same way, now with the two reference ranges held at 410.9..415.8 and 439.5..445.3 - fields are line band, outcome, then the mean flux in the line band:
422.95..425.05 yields -0.039 nm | 21.3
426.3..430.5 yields 0.453 nm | 19.3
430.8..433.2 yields 0.175 nm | 20.7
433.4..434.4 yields 0.052 nm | 21.4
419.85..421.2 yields 0.067 nm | 19.2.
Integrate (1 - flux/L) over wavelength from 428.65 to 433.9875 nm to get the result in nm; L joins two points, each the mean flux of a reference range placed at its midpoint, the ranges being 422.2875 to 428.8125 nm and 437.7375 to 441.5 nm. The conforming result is 0.38 nm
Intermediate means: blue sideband 20.2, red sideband 22.5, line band 19.7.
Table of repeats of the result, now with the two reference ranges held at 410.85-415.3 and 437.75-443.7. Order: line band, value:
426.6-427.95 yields 0.06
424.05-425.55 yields -0.06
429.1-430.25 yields 0.20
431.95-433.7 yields -0.06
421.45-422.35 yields -0.01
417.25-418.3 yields 0.13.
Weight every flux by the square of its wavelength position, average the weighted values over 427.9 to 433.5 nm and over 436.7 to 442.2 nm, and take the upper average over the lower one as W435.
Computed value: 1.21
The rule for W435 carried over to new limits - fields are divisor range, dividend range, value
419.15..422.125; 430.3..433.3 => 1.08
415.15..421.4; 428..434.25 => 1.11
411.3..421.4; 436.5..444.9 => 1.39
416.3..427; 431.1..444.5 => 1.26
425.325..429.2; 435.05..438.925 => 1.18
